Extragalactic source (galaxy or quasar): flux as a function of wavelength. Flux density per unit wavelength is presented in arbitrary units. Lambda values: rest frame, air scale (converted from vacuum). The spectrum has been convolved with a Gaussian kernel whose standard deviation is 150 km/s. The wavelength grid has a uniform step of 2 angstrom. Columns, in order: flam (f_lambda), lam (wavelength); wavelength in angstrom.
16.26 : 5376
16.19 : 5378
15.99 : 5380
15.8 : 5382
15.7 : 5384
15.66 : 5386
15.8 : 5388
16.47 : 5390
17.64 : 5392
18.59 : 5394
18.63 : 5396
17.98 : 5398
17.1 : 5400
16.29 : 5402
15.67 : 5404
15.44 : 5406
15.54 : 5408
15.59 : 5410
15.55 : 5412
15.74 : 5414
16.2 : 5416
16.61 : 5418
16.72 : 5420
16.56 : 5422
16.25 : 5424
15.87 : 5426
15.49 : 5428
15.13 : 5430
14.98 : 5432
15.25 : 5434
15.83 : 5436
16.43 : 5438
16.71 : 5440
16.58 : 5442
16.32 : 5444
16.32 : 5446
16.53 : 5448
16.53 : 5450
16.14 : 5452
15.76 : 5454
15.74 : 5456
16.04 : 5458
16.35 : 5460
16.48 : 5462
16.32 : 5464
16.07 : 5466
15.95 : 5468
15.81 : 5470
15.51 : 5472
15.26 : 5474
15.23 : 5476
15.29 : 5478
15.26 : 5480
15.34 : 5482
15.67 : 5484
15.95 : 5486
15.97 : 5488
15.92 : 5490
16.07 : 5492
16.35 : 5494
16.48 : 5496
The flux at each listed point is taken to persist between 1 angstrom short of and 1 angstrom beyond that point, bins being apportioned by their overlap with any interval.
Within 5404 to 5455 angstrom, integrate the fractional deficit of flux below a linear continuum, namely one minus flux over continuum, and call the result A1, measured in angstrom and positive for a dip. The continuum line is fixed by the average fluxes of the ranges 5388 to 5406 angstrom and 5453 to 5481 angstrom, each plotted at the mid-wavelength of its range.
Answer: 1.53 angstrom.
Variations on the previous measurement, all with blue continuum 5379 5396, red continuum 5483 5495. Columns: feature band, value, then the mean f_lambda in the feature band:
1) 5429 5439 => 0.48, 15.5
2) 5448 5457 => 0.06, 16.1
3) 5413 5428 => 0.15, 16.2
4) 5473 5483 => 0.48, 15.3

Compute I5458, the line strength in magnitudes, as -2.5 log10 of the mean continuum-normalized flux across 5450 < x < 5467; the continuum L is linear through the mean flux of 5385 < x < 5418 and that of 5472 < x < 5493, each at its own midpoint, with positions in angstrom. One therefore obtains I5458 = -0.02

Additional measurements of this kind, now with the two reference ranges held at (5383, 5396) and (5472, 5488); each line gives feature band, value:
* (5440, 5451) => -0.03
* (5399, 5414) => 0.05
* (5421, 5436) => 0.04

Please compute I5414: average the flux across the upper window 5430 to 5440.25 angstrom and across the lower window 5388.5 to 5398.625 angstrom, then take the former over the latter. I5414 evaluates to 0.9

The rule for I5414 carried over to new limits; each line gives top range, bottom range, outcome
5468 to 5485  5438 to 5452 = 0.94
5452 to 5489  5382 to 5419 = 0.96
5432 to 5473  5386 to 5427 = 0.98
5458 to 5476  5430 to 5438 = 1.03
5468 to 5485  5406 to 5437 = 0.98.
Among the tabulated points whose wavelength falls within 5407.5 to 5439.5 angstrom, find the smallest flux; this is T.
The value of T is 14.98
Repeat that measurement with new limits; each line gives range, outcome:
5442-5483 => 15.23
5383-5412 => 15.44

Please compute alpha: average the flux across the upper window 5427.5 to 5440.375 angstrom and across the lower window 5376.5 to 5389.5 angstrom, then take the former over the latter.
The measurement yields 0.98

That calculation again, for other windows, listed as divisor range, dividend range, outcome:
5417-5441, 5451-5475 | 1.00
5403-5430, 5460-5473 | 1.01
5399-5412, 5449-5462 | 1.01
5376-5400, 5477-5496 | 0.94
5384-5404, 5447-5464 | 0.95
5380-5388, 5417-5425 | 1.05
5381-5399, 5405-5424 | 0.95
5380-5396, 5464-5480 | 0.94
